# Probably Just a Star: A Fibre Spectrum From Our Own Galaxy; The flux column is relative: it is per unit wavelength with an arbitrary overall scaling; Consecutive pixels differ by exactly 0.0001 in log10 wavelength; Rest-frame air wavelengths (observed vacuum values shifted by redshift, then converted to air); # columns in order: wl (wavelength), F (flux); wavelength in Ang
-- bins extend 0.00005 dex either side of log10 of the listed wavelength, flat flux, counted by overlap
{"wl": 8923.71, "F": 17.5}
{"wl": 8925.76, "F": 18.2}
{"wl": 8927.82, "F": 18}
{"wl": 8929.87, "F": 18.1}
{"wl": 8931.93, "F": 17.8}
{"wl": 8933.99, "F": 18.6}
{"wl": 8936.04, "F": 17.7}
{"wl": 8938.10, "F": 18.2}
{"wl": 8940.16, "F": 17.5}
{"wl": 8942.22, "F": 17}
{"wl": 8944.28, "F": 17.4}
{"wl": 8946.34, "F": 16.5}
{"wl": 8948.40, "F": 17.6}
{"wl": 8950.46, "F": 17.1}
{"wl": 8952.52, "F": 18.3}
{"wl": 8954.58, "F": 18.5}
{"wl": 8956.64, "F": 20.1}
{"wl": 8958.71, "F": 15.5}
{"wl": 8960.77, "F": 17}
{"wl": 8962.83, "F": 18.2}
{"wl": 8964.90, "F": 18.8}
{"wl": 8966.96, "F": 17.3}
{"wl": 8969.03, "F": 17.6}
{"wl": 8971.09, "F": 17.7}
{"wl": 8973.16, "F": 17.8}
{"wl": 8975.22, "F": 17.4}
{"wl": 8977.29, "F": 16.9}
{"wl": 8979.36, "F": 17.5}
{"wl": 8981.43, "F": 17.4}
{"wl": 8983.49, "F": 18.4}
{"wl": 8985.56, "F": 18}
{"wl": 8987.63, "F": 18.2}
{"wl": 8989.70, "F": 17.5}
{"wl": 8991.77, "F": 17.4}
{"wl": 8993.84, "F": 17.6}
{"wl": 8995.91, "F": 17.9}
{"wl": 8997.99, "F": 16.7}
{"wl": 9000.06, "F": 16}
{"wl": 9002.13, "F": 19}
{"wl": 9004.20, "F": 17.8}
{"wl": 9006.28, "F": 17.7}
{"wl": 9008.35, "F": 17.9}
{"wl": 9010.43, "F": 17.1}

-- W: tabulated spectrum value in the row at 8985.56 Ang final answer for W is 18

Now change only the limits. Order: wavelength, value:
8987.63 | 18.2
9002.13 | 19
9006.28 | 17.7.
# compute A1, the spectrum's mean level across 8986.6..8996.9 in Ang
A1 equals 17.7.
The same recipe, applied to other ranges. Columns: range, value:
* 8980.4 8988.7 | 18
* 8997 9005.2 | 17.4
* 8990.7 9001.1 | 17.1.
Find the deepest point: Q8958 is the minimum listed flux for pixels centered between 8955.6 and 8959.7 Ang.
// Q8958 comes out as 15.5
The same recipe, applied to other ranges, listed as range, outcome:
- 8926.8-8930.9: 18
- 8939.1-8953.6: 16.5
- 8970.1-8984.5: 16.9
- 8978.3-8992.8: 17.4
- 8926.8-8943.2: 17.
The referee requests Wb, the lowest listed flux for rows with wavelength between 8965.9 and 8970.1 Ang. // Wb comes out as 17.3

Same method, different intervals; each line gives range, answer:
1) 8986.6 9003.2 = 16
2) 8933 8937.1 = 17.7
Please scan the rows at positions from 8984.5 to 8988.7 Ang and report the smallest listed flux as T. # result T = 18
